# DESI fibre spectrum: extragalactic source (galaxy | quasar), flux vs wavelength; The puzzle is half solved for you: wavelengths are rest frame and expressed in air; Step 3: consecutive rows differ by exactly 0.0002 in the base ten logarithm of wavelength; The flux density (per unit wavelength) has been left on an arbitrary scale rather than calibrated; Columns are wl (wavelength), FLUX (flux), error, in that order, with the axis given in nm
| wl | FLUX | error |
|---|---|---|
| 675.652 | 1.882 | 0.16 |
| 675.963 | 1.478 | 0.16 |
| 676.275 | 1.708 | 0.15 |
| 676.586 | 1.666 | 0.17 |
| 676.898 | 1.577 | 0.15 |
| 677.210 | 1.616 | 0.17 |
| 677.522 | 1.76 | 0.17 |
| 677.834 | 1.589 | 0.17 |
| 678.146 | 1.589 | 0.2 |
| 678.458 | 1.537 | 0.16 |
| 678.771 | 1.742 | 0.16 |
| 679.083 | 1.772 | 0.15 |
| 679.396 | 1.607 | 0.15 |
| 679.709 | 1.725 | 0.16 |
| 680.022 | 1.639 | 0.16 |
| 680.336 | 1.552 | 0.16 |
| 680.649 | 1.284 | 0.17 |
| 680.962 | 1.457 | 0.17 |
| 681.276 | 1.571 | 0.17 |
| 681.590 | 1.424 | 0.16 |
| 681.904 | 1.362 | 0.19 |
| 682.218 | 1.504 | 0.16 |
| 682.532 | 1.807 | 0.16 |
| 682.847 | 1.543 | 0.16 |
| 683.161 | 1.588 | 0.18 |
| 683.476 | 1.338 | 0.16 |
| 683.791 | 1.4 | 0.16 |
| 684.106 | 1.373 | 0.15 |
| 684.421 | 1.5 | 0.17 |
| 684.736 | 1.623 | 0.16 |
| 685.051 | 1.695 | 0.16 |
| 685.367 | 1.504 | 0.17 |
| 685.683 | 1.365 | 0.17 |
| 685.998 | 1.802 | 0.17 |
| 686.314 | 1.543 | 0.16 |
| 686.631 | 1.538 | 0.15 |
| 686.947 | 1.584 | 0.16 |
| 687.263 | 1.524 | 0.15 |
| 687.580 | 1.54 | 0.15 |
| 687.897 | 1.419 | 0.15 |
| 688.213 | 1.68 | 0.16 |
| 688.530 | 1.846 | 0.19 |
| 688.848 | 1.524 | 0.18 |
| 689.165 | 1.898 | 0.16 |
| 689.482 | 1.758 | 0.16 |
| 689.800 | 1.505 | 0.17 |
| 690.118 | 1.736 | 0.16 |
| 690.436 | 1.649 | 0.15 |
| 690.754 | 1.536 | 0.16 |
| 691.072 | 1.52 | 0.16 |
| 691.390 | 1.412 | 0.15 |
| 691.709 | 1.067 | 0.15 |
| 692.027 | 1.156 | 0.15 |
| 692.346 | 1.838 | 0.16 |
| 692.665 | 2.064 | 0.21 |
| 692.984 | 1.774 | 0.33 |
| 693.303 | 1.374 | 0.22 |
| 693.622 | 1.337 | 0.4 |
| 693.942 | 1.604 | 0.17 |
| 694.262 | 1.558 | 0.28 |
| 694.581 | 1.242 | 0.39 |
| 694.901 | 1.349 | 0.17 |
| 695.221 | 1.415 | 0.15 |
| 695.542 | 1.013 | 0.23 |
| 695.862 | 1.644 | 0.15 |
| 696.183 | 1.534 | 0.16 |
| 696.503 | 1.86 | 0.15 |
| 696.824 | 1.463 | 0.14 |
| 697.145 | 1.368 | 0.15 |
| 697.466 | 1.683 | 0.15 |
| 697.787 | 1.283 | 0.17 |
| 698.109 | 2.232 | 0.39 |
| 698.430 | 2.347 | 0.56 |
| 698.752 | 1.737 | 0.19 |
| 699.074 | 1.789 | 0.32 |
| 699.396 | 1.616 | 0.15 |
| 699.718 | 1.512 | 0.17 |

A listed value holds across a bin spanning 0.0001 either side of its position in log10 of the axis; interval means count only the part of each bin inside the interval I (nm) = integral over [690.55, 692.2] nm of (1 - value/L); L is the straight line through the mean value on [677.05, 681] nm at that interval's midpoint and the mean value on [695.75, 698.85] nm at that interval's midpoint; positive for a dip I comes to 0.32 nm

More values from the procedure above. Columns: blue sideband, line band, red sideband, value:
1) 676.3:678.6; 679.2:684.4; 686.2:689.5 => 0.35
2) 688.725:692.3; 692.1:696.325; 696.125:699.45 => 0.31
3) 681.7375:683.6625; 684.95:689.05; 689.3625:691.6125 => -0.09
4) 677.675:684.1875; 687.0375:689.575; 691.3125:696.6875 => -0.22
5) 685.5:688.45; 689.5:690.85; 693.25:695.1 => -0.12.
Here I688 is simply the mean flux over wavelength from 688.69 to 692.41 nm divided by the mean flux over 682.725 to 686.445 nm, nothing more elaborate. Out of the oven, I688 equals 1.01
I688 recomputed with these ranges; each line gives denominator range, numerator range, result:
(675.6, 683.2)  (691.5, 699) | 0.98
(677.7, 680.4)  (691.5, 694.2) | 0.93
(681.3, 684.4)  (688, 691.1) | 1.12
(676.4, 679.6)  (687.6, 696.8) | 0.94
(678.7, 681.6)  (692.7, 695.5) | 0.93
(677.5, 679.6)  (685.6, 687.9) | 0.94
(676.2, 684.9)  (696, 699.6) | 1.10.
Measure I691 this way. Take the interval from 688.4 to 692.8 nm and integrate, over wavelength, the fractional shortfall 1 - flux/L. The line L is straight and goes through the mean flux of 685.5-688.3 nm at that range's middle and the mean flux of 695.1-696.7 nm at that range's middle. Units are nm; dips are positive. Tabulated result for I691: -0.22 nm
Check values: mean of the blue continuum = 1.55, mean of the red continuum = 1.49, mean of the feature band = 1.6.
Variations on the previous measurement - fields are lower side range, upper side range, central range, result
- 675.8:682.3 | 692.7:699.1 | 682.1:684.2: 0.093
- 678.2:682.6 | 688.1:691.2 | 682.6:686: 0.195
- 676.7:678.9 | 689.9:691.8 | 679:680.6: -0.019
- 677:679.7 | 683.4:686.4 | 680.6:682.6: 0.129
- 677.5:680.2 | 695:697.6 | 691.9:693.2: -0.153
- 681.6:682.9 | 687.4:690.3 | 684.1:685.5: 0.024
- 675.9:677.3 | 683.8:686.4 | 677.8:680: -0.080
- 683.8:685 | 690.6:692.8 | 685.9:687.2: -0.083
